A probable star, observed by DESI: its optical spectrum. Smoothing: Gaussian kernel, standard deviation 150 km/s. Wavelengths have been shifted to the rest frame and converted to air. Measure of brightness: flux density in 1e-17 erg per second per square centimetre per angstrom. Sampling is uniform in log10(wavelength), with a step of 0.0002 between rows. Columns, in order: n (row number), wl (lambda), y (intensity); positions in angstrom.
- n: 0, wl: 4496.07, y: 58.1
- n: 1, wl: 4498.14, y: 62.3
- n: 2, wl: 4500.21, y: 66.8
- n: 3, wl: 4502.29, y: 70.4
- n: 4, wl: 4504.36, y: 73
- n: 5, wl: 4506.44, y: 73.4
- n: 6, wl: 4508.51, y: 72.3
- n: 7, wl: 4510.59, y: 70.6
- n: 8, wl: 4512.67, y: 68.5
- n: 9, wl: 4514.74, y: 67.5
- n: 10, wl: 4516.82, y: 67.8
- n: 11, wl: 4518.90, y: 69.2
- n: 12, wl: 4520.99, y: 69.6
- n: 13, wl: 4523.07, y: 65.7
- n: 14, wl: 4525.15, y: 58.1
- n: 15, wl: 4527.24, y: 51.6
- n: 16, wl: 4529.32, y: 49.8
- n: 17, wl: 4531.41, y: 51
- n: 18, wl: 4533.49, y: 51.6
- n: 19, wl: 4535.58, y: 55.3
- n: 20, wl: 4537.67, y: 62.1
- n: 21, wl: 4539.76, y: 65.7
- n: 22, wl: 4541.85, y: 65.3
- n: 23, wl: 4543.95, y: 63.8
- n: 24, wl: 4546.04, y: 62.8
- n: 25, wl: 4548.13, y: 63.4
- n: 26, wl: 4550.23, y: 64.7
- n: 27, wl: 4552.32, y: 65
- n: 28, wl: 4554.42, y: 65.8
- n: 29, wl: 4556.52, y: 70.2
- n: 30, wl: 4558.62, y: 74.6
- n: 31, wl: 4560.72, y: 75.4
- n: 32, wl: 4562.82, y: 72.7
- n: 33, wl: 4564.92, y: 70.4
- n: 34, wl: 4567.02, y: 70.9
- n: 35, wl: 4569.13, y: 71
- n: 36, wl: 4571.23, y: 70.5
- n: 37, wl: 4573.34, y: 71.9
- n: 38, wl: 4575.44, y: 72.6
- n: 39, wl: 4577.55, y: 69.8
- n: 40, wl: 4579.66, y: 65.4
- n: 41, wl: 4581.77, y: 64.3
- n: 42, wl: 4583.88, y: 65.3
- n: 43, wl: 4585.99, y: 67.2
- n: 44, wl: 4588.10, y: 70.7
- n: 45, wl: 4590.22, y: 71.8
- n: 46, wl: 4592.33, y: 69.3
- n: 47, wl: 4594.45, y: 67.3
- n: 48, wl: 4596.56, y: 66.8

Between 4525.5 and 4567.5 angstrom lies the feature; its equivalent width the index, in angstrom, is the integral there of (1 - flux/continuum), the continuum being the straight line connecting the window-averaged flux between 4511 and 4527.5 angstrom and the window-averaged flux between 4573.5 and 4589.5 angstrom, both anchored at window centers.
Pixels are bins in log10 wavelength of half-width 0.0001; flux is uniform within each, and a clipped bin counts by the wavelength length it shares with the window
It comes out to 2.1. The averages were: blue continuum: 65.6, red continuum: 68.2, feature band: 63.4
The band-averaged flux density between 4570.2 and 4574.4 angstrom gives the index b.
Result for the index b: 71.2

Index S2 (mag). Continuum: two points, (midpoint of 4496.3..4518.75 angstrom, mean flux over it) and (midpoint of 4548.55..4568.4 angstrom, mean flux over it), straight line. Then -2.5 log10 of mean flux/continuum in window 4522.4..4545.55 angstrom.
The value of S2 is 0.19 mag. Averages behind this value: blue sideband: 68.9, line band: 58.2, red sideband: 69.8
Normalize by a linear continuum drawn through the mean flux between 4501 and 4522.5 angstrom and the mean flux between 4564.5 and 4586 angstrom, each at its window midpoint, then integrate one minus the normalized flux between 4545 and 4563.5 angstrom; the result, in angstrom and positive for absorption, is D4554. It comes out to 0.3 angstrom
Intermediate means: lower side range 70.1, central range 68.2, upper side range 69.1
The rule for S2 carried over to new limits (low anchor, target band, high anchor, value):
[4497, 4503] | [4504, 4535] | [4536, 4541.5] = 0.02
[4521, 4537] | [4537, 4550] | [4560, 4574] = -0.04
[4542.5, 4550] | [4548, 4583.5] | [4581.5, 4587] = -0.08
